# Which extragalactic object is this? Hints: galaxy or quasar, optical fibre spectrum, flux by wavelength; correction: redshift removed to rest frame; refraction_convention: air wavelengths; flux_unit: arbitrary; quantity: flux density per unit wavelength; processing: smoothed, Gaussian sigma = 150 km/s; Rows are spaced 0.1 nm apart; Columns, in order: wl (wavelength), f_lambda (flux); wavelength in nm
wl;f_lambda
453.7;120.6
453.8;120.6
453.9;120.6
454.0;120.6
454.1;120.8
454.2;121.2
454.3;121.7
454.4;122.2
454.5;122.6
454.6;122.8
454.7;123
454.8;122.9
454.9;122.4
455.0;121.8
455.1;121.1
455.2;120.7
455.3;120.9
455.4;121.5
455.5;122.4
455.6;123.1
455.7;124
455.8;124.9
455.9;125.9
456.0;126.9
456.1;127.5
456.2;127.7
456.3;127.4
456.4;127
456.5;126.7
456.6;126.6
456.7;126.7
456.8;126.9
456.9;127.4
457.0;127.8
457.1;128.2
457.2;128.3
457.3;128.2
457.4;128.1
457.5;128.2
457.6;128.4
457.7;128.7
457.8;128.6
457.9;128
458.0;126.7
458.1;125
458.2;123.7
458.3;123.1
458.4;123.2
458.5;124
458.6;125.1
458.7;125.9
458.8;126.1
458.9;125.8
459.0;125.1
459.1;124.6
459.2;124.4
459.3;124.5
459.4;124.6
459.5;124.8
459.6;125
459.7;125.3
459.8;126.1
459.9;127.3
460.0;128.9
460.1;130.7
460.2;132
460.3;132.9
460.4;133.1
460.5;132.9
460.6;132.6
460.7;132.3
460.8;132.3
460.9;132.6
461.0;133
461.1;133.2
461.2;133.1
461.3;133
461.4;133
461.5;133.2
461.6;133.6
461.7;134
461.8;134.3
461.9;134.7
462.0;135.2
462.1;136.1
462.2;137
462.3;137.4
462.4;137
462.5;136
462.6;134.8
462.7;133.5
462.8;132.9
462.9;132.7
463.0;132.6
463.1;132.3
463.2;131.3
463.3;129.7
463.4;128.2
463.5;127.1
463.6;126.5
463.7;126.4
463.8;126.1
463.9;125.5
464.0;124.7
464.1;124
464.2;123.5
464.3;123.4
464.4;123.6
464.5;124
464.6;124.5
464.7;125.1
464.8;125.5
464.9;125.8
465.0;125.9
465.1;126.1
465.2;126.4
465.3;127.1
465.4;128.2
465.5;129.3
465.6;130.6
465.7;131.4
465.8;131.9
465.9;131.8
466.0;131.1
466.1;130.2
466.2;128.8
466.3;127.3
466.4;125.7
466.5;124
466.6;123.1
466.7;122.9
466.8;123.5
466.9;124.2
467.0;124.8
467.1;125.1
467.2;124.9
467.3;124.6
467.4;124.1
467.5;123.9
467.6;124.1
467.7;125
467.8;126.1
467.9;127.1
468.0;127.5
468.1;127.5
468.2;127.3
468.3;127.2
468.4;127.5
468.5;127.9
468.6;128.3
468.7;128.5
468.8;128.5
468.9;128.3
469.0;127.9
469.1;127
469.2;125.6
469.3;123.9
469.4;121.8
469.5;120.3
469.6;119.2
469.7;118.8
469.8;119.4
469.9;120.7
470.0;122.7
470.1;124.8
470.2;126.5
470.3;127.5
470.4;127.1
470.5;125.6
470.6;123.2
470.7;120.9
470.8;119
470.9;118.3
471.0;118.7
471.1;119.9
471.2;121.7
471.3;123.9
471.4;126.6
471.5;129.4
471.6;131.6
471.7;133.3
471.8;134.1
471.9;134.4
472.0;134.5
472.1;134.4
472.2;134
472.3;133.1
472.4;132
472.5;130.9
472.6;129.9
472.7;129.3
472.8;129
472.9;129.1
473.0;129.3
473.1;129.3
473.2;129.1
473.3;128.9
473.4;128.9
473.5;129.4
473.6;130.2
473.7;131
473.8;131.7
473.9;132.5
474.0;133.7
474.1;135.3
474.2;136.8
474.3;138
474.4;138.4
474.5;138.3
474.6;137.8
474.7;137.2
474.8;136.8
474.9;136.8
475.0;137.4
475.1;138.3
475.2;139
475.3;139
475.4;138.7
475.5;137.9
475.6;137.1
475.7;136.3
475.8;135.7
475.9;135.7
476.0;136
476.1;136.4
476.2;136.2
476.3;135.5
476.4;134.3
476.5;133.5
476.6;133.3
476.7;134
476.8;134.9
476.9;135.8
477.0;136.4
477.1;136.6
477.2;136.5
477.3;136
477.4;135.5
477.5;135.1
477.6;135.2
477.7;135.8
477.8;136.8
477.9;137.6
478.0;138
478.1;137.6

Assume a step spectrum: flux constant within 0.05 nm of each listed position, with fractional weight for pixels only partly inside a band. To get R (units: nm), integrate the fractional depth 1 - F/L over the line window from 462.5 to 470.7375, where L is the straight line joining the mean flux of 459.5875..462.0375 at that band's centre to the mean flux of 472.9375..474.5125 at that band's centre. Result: 0.35 nm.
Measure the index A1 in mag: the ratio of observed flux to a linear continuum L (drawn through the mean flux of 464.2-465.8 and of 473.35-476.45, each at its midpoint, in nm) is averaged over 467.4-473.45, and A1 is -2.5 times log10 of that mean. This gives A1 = 0.04 mag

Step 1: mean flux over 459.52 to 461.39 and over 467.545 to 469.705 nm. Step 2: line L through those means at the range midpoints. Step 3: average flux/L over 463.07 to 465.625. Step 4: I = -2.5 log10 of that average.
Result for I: 0.02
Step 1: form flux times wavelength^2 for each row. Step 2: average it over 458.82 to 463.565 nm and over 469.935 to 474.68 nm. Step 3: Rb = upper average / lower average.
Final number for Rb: 1.0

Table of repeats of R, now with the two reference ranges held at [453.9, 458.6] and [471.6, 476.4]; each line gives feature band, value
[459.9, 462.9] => -0.140 nm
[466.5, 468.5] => 0.083 nm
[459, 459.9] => 0.011 nm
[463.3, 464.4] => 0.027 nm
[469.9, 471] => 0.076 nm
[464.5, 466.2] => 0.020 nm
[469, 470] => 0.073 nm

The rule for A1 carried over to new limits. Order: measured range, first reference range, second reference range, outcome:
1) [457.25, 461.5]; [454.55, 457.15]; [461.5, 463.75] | 0.01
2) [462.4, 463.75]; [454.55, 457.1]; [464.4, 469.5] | -0.05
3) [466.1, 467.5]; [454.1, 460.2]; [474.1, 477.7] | 0.05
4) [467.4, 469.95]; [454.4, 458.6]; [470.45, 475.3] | 0.04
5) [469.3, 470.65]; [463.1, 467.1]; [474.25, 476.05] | 0.08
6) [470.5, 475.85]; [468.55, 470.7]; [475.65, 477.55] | -0.01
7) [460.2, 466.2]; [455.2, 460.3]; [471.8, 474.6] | -0.02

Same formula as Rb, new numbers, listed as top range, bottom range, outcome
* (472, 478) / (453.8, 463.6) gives 1.13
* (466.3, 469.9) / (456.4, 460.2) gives 1.03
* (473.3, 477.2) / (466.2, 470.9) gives 1.12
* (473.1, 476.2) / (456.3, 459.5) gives 1.15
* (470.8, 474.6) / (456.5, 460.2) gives 1.10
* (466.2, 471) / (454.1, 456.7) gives 1.07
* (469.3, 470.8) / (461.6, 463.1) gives 0.94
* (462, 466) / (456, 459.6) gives 1.05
